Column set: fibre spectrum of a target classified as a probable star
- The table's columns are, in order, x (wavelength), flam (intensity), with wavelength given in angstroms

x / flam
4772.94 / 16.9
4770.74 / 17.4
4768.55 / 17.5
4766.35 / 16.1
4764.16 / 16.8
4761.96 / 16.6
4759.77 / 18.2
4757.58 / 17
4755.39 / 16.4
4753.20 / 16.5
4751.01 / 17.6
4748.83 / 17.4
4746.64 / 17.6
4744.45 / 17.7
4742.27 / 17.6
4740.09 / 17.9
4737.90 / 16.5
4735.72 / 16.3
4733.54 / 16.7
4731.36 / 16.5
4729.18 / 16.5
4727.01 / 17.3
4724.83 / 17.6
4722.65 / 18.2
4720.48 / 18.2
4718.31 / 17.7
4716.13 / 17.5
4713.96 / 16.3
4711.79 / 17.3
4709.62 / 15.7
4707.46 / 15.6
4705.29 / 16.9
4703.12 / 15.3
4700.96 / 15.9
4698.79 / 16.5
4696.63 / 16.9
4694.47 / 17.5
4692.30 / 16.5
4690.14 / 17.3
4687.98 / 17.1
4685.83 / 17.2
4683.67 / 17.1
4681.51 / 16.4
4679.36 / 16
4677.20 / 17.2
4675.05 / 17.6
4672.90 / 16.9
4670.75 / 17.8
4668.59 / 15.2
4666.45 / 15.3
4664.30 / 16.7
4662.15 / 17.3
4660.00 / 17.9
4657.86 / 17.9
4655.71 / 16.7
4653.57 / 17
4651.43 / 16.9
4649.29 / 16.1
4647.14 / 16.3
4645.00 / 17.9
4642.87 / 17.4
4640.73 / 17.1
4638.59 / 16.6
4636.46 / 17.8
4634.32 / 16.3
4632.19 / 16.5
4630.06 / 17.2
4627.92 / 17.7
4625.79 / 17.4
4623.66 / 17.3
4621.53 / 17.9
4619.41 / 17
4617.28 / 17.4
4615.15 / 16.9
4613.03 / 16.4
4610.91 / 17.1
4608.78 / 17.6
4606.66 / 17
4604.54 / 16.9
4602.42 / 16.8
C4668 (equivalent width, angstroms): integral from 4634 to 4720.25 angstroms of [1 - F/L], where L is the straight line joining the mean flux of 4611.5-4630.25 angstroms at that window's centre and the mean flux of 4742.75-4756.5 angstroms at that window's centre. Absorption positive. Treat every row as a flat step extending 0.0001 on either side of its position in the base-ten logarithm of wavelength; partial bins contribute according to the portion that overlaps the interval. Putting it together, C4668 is 2.0 angstroms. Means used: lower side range 17.2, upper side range 17.2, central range 16.8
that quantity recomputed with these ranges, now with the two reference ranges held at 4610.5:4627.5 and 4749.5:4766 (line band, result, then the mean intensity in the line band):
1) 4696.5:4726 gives 0.4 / 16.8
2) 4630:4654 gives 0.4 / 16.9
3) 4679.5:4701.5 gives 0.3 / 16.8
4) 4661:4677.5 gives 0.4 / 16.7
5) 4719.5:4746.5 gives -0.4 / 17.3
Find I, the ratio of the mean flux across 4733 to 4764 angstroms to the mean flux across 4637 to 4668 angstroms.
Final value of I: 1.01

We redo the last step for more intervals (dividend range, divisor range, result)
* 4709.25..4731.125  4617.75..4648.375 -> 1.00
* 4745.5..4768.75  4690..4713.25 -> 1.04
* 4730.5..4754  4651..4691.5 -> 1.01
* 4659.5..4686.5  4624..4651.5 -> 0.99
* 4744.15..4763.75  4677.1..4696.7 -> 1.02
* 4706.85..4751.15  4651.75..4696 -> 1.01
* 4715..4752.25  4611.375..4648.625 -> 1.01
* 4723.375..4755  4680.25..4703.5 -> 1.02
